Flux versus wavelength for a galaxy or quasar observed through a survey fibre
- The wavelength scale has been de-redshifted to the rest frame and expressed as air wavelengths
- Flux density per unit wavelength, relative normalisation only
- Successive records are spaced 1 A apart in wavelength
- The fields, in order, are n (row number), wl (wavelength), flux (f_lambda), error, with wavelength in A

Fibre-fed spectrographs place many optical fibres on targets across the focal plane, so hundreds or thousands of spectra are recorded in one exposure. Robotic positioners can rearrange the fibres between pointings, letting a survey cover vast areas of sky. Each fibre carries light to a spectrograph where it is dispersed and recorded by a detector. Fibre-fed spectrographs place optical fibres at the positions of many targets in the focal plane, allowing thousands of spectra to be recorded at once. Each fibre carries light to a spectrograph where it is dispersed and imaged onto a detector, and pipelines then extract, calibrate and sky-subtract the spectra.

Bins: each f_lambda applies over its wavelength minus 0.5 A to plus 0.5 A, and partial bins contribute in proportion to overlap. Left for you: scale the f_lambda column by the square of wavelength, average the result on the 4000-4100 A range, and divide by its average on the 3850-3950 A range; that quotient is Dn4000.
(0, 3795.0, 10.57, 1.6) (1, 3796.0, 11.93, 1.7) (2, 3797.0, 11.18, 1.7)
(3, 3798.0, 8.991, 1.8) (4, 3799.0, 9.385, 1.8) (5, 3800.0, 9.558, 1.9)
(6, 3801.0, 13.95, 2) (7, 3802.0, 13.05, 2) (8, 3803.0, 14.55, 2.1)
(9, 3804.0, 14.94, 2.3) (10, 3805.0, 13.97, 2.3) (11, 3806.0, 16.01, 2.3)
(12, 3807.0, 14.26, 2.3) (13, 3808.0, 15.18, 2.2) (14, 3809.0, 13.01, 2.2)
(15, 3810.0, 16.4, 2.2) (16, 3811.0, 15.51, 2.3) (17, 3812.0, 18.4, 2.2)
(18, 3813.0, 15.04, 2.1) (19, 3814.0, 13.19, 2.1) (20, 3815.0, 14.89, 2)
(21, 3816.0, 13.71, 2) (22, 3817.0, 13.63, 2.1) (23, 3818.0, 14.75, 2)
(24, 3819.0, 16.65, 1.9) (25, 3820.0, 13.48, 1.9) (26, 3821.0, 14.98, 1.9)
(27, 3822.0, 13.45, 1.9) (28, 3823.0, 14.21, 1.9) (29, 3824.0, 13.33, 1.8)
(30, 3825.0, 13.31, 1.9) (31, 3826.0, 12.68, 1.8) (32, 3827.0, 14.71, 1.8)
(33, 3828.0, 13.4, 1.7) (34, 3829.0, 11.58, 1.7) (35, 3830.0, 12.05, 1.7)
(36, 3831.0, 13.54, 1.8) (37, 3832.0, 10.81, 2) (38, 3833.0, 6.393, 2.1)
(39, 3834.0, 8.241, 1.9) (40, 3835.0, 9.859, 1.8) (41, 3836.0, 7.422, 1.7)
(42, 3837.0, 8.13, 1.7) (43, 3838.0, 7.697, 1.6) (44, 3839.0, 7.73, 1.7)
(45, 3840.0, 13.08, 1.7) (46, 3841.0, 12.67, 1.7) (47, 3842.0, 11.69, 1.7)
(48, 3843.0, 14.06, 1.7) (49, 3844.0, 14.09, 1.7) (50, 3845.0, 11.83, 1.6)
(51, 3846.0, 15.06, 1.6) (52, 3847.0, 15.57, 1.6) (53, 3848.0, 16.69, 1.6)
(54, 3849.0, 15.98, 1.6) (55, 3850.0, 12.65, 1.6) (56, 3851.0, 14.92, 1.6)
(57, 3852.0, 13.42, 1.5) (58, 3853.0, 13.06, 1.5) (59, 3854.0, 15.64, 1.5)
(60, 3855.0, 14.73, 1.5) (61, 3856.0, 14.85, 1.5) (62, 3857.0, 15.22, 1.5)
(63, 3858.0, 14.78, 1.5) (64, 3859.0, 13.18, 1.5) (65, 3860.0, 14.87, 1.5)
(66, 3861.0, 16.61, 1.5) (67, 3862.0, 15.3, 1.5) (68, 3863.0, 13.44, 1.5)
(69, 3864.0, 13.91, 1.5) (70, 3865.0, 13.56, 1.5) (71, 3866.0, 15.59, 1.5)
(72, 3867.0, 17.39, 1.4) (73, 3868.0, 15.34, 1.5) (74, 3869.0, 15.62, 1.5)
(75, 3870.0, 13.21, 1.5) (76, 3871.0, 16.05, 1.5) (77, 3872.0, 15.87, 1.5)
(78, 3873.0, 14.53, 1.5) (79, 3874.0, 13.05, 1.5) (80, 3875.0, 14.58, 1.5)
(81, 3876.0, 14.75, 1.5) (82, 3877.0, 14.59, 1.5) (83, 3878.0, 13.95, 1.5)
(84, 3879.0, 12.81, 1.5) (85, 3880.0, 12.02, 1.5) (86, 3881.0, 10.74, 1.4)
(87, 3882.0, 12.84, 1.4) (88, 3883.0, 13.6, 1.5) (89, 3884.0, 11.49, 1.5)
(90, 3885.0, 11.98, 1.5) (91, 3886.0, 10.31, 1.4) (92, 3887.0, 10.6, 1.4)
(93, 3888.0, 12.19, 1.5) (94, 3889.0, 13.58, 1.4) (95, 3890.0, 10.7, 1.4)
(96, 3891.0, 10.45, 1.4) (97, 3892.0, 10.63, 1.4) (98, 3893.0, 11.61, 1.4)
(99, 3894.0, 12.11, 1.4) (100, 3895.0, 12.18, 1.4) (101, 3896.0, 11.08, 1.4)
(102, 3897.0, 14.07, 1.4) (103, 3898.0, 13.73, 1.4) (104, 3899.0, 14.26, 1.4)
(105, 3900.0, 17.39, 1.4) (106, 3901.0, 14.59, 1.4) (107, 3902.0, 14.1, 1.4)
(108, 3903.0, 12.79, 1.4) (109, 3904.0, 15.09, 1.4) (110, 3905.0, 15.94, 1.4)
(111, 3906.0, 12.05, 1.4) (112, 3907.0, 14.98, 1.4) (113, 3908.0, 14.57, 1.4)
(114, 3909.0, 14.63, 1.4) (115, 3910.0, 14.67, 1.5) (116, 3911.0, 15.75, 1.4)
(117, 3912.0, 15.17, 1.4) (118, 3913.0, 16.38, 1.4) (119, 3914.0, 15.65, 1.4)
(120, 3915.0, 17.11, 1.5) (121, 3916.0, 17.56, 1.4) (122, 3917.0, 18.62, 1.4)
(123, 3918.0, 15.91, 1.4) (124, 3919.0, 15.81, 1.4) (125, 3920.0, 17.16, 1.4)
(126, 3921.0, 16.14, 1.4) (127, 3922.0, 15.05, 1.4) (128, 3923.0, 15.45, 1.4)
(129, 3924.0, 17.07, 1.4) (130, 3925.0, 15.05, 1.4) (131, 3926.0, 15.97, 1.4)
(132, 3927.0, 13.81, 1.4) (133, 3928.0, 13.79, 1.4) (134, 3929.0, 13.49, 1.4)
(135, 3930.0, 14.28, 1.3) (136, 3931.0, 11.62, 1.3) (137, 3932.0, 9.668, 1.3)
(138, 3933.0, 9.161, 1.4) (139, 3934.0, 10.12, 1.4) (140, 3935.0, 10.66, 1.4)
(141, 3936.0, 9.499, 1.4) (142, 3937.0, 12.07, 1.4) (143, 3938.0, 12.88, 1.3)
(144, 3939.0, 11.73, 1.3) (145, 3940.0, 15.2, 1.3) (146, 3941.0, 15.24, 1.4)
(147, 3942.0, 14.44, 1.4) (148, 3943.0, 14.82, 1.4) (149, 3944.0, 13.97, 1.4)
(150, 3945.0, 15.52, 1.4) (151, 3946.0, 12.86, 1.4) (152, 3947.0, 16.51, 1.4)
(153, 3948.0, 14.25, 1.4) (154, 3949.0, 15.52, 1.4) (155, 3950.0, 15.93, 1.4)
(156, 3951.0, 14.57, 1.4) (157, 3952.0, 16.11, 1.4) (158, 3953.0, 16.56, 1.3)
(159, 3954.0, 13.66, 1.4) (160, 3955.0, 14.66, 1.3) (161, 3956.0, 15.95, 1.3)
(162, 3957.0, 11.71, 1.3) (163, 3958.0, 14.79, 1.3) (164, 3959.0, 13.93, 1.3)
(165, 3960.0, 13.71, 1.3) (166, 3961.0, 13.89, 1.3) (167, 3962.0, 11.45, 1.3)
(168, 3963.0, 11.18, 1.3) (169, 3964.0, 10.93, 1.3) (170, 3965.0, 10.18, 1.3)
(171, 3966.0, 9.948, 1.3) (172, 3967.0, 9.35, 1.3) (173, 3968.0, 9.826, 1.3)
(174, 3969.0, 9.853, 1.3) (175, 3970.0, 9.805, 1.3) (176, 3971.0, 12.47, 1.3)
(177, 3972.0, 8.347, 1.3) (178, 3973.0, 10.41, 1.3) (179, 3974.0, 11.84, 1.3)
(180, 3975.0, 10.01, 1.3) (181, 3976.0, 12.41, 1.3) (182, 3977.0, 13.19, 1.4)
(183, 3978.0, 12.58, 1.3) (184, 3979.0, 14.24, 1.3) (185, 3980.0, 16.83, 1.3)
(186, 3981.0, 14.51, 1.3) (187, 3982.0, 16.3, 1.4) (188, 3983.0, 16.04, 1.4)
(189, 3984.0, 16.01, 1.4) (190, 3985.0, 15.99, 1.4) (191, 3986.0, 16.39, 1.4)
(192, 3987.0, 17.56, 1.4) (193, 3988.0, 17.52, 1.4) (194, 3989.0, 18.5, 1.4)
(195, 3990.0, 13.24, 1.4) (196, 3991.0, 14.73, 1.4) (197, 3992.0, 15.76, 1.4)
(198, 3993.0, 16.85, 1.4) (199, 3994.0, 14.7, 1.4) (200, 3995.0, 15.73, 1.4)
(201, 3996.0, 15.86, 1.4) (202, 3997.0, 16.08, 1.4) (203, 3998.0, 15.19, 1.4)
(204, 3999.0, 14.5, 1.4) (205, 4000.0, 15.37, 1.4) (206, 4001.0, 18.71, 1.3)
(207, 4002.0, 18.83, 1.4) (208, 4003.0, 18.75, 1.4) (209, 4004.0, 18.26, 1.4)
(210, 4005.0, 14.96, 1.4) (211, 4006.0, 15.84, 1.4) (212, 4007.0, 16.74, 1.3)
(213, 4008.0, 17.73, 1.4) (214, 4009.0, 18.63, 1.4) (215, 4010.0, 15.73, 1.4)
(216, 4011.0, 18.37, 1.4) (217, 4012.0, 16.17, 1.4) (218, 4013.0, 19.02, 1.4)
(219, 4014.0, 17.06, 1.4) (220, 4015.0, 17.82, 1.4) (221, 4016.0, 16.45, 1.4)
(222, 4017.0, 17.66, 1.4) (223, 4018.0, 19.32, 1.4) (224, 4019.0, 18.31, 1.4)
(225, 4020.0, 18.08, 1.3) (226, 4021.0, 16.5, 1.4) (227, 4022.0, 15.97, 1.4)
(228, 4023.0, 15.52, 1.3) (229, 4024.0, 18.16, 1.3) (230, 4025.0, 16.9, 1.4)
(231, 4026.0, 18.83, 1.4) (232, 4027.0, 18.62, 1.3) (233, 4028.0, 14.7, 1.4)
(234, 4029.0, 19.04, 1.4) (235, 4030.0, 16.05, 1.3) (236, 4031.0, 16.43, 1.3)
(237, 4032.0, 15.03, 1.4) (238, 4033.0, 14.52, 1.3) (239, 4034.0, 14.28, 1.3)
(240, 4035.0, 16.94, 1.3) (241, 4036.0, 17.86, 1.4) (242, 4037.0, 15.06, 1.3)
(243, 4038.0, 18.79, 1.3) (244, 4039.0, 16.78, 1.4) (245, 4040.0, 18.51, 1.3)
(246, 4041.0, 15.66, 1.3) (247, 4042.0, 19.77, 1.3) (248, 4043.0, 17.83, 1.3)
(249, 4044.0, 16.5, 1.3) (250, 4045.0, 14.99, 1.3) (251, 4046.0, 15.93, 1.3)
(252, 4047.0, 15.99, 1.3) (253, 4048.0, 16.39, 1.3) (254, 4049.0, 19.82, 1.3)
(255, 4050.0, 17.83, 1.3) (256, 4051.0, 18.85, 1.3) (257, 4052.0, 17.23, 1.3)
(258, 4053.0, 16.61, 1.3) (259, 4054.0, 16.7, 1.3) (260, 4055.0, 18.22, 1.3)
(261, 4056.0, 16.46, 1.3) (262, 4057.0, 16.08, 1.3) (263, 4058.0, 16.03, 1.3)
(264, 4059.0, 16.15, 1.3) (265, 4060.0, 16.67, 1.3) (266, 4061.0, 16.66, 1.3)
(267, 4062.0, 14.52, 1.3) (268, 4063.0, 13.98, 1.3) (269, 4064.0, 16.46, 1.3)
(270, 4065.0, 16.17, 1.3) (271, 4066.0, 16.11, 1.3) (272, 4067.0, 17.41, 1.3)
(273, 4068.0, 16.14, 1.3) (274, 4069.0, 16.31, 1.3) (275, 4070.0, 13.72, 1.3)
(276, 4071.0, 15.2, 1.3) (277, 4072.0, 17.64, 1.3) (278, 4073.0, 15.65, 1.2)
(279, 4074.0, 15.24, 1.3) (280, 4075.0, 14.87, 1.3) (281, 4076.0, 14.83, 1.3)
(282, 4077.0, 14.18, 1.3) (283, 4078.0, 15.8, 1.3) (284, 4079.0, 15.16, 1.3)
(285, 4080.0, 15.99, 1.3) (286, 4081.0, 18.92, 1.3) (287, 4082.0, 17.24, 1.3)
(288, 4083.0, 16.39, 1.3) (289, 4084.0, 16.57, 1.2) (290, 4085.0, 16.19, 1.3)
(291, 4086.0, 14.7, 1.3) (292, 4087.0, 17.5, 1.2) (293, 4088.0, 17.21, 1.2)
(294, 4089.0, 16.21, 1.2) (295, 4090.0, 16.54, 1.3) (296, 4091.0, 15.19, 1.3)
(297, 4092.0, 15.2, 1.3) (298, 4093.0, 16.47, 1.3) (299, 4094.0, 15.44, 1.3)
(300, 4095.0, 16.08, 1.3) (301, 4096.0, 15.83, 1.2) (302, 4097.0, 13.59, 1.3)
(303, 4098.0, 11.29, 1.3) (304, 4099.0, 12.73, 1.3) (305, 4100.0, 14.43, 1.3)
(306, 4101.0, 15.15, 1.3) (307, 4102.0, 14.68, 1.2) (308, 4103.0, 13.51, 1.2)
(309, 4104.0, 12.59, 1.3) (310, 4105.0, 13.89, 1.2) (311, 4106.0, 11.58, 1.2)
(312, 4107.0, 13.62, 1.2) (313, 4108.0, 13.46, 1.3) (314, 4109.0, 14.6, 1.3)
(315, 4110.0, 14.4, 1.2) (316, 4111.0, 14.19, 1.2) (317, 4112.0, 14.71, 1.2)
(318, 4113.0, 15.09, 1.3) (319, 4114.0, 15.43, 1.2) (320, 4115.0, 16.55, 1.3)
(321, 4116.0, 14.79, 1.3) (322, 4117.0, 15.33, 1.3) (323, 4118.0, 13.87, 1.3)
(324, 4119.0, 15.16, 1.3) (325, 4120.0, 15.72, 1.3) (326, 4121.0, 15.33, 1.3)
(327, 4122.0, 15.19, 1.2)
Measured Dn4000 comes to 1.27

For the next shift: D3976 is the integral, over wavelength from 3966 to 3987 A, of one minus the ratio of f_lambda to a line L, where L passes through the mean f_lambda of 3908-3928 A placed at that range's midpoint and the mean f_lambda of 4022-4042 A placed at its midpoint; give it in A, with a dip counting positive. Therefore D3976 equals 4.5 A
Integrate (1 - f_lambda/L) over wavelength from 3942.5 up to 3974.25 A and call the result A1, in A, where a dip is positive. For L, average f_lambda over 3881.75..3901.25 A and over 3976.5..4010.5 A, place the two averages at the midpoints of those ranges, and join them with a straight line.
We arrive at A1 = 3.9 A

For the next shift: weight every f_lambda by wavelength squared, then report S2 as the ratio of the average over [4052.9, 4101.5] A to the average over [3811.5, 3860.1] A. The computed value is 1.36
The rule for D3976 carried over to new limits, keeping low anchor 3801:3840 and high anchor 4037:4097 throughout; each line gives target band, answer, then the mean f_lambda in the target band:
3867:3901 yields 1.7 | 13.2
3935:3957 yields 0.7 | 14.2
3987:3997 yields -0.4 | 16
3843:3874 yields -2.7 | 14.7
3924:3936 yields 1.6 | 12.6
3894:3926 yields -2.0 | 15.1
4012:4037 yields -1.9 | 17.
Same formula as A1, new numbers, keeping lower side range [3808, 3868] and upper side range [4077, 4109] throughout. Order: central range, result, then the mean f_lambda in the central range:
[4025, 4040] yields -2.0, 16.7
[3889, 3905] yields 0.9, 13.1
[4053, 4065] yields -1.0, 16.2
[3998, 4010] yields -2.0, 17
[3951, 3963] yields 0.1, 14.1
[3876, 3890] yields 1.4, 12.4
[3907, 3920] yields -1.9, 16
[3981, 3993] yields -1.4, 16.1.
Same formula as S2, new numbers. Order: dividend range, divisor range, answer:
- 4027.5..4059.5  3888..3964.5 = 1.27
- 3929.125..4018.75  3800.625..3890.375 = 1.14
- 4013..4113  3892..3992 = 1.23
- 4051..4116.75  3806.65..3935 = 1.26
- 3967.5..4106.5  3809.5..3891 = 1.30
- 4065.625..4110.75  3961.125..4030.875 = 1.04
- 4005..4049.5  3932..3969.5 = 1.36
